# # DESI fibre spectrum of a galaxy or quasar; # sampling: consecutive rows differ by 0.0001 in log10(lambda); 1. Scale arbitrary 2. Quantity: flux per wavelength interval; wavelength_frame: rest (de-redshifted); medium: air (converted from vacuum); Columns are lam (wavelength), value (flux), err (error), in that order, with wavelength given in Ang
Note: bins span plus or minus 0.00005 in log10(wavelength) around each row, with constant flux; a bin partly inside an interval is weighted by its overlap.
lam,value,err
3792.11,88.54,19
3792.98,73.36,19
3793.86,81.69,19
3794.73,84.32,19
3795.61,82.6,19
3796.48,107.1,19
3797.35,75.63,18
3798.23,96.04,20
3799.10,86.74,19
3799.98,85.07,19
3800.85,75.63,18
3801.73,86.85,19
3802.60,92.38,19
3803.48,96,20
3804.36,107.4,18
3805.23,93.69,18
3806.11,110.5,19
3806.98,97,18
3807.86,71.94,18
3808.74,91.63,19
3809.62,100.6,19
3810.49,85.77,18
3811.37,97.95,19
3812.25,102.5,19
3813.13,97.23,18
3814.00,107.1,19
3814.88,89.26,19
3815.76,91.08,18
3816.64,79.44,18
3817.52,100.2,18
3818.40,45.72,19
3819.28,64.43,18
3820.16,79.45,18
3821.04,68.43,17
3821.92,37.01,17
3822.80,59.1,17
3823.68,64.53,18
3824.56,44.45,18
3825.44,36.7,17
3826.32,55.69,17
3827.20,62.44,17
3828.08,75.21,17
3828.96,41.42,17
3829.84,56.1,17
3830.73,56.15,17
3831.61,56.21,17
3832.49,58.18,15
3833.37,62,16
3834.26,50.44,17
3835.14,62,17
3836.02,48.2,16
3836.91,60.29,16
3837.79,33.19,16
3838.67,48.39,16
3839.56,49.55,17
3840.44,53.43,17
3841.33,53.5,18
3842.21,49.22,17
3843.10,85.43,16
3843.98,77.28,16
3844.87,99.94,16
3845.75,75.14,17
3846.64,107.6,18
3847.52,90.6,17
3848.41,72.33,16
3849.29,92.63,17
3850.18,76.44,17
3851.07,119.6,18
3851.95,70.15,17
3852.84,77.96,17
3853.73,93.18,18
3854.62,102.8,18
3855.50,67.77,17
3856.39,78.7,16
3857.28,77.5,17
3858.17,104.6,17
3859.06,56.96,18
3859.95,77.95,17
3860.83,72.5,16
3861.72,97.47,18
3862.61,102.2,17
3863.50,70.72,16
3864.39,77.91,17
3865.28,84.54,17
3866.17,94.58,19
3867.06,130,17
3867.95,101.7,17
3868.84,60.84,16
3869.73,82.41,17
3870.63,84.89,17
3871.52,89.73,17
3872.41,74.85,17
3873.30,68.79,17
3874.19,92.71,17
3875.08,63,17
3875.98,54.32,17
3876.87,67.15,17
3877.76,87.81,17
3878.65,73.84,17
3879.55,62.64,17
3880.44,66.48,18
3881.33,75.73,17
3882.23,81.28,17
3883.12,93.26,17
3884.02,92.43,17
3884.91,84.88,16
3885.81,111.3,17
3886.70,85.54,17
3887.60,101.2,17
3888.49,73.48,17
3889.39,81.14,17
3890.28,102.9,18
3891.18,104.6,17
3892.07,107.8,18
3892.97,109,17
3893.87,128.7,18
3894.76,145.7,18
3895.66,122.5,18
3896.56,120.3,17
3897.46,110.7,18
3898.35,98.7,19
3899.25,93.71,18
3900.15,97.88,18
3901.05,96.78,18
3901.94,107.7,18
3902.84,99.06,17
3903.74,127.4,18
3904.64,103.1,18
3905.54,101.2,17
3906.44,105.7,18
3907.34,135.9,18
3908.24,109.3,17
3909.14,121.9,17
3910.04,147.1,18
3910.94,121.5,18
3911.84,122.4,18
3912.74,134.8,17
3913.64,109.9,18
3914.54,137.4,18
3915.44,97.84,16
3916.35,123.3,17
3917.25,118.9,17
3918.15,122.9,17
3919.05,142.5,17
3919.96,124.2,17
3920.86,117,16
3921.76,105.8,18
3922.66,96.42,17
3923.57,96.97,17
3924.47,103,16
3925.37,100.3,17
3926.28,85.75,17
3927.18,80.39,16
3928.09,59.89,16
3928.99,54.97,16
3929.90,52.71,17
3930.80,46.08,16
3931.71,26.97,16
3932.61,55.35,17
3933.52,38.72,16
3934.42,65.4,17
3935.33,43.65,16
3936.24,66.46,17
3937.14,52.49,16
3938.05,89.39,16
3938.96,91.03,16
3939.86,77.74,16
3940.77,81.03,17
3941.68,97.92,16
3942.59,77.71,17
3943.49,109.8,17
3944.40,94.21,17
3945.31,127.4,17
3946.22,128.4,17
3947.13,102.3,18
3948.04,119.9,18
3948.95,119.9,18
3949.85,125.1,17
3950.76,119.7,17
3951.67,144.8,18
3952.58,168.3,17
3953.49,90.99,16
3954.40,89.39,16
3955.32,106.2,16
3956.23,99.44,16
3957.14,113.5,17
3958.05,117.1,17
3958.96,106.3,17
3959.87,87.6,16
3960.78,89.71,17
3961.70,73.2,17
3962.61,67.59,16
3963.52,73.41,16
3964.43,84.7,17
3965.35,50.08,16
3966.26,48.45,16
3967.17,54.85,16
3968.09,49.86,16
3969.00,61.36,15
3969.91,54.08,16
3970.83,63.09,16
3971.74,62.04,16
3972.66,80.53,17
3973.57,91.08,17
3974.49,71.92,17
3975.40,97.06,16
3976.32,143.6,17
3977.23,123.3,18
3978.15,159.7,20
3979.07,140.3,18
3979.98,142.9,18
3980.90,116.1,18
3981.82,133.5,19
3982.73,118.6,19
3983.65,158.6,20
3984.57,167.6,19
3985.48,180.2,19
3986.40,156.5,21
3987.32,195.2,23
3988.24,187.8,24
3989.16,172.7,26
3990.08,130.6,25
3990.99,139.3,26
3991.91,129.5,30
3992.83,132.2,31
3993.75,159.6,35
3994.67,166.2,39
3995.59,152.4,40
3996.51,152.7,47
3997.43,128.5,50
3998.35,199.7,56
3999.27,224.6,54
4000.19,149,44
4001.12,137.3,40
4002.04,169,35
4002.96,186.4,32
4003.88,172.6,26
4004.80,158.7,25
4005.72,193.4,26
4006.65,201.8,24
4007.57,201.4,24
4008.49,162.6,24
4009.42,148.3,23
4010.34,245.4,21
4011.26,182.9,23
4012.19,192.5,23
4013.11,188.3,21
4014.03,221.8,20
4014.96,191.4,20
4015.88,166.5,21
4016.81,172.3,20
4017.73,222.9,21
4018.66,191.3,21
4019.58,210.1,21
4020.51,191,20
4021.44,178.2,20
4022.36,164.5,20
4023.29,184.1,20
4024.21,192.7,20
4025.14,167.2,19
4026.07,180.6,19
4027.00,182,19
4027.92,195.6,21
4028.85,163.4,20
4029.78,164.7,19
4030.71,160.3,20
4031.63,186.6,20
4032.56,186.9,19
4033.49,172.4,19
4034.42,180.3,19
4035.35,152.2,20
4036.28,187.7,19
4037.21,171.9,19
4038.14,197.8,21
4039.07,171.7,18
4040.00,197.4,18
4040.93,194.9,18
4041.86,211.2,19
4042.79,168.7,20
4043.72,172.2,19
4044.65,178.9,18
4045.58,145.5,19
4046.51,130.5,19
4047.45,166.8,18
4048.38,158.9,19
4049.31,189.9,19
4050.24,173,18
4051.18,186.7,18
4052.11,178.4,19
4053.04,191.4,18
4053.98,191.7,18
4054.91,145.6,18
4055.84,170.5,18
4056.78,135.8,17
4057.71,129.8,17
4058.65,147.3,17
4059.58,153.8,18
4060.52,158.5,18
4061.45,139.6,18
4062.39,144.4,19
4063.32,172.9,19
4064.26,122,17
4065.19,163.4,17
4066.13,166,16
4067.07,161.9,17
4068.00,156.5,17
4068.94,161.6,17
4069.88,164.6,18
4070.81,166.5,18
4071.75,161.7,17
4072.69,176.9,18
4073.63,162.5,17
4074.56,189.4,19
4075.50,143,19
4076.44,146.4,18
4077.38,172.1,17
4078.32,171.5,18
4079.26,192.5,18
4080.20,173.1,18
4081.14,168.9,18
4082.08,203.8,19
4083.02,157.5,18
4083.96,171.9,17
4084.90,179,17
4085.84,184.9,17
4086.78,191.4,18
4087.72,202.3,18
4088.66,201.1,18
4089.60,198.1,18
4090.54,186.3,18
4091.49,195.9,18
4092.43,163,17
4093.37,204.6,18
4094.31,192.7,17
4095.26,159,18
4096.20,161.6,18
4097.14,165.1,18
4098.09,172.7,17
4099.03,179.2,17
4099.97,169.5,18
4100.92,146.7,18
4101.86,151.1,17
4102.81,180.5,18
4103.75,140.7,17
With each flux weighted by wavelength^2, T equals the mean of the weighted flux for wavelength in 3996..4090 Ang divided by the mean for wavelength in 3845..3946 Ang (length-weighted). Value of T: 2.04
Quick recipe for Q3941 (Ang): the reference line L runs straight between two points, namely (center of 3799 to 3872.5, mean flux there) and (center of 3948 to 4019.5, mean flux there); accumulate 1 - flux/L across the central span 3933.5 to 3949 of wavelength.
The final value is 4.1 Ang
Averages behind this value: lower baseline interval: 77.4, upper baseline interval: 137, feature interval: 88.5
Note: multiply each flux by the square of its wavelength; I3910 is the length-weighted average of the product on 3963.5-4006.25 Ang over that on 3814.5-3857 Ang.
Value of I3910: 2.07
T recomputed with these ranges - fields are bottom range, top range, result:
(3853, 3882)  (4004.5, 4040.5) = 2.46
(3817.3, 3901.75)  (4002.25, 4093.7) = 2.43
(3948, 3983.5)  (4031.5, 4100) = 1.82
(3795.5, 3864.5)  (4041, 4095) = 2.51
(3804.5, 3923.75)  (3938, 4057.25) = 1.78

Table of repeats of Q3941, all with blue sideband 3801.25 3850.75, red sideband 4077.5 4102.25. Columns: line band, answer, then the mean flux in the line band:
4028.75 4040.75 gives -1.6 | 177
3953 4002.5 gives 5.7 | 120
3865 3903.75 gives 1.7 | 92.7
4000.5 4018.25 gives -4.6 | 185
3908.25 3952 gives 6.5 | 97.5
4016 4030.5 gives -3.0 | 183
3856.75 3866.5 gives 0.5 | 83.2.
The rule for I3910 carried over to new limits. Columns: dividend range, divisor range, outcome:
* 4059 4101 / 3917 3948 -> 2.13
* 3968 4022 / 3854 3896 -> 1.88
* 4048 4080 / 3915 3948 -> 1.98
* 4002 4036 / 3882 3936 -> 1.95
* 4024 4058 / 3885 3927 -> 1.68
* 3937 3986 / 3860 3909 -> 1.13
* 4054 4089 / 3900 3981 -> 1.82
